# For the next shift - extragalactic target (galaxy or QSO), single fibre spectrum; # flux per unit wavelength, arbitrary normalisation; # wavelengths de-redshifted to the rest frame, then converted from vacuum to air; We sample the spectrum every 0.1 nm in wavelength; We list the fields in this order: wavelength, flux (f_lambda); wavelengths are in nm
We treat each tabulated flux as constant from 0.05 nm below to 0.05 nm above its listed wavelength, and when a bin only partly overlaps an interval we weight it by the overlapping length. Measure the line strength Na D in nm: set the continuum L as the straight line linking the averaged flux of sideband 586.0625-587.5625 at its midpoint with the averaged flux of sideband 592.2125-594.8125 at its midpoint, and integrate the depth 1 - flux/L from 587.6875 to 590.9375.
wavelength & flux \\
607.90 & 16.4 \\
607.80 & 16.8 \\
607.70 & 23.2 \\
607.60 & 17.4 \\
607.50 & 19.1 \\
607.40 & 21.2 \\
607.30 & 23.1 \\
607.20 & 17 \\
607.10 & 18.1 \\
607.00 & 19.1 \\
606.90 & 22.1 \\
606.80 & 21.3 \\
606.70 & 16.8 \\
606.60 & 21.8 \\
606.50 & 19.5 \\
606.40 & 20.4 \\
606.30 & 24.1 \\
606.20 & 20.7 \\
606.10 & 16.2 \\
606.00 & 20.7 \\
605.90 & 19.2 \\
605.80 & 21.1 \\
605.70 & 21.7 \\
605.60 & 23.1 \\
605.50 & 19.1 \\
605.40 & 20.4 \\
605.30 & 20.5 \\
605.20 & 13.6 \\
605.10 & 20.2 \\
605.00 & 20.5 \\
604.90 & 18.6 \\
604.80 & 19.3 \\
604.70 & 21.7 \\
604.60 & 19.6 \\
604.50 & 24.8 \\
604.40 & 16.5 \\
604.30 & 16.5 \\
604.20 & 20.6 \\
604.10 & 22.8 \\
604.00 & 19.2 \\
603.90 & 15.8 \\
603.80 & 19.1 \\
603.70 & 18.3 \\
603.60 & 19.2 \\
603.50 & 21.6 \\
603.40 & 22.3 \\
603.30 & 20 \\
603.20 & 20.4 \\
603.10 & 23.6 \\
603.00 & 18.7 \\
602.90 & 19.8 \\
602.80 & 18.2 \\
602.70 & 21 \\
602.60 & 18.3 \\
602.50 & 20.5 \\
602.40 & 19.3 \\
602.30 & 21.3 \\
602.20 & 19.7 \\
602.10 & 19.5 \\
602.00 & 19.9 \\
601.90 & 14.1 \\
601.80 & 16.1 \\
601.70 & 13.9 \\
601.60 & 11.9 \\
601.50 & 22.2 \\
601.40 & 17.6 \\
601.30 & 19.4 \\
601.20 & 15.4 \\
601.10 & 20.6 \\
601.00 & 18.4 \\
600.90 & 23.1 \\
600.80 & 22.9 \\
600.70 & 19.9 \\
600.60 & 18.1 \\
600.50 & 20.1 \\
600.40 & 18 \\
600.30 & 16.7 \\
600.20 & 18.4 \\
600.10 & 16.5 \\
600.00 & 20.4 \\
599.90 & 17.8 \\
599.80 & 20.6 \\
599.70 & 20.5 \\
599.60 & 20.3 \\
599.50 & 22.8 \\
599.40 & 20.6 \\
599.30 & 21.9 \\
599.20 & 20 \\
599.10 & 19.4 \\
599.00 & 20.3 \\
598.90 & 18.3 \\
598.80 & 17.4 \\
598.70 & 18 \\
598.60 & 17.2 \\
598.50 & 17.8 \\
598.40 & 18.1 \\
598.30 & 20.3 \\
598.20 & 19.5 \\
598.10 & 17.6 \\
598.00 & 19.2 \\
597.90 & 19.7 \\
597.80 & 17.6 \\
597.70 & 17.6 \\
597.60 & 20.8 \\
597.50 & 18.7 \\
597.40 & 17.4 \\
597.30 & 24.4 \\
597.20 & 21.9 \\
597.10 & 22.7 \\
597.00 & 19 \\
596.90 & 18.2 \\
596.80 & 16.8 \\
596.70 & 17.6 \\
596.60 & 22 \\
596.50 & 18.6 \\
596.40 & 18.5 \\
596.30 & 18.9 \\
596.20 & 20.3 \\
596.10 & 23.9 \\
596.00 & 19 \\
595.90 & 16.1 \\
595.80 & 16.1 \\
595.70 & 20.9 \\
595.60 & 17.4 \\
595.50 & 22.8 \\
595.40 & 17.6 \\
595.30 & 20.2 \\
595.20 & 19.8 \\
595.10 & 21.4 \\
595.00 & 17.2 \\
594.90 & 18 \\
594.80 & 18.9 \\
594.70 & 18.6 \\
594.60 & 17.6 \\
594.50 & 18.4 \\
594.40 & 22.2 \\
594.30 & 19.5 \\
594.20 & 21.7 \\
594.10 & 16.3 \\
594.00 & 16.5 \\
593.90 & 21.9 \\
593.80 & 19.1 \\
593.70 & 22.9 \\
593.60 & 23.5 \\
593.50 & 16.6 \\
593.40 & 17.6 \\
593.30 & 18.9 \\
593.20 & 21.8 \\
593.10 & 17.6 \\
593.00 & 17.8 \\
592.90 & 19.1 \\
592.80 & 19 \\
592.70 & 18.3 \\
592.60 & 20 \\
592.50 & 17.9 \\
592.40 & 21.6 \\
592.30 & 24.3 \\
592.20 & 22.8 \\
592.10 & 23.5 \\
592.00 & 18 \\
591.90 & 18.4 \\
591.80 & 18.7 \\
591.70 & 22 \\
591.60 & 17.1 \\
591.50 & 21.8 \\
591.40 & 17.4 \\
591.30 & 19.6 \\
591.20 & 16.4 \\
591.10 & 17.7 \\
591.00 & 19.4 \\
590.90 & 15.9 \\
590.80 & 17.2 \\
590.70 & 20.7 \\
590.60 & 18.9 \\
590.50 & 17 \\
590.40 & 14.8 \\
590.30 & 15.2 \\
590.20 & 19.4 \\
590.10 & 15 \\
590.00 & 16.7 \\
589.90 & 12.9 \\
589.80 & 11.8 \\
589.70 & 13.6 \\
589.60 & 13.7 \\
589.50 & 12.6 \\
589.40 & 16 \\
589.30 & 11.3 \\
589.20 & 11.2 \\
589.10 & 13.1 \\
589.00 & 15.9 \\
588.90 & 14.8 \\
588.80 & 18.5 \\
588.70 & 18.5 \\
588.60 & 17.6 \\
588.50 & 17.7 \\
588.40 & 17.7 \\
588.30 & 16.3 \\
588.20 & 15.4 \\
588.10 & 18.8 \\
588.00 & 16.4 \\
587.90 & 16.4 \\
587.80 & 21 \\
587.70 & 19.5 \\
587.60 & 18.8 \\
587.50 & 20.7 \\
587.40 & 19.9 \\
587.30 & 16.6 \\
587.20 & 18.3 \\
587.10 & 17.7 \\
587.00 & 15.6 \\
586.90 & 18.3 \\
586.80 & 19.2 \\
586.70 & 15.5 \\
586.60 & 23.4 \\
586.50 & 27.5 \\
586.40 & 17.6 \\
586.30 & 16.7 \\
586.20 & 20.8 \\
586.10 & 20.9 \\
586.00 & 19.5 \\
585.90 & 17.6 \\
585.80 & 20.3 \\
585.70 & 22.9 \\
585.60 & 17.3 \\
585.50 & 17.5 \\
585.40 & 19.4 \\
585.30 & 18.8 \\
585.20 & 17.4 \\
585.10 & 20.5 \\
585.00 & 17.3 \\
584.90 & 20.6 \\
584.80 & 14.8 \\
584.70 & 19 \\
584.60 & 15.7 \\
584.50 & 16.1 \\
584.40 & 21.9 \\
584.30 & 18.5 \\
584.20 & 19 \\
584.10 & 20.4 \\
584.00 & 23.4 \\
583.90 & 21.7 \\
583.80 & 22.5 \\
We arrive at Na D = 0.55 nm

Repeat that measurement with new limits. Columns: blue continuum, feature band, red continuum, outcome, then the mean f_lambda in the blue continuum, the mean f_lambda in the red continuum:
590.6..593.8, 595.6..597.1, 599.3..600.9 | 0.042 nm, 19.5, 19.8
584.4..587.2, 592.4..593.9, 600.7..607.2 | -0.025 nm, 18.9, 19.5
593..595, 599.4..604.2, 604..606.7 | 0.129 nm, 19.3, 20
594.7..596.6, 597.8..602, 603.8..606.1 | 0.141 nm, 19.3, 19.7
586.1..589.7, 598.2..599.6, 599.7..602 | -0.093 nm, 17.4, 18.4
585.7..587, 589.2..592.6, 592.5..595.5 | 0.342 nm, 19.7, 19.3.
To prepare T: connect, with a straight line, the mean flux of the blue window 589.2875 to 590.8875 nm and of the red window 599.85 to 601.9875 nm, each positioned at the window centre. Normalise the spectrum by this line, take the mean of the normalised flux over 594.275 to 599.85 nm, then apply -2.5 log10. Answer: -0.128 mag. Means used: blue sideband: 15.5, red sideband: 18.2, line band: 19.4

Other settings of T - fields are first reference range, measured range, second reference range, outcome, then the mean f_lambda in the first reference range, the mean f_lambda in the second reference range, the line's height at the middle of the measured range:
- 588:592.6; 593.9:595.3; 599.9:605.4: -0.069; 17.2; 19.2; 17.9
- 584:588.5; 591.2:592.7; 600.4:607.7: -0.056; 18.8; 19.6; 19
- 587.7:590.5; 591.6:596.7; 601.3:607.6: -0.154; 15.7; 19.5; 17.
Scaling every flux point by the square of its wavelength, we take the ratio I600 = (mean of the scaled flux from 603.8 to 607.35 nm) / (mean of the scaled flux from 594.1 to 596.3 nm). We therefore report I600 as 1.06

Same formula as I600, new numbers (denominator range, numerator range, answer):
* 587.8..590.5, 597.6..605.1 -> 1.29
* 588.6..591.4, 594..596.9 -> 1.22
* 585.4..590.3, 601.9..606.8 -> 1.21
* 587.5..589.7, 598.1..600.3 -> 1.22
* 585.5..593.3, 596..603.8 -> 1.11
